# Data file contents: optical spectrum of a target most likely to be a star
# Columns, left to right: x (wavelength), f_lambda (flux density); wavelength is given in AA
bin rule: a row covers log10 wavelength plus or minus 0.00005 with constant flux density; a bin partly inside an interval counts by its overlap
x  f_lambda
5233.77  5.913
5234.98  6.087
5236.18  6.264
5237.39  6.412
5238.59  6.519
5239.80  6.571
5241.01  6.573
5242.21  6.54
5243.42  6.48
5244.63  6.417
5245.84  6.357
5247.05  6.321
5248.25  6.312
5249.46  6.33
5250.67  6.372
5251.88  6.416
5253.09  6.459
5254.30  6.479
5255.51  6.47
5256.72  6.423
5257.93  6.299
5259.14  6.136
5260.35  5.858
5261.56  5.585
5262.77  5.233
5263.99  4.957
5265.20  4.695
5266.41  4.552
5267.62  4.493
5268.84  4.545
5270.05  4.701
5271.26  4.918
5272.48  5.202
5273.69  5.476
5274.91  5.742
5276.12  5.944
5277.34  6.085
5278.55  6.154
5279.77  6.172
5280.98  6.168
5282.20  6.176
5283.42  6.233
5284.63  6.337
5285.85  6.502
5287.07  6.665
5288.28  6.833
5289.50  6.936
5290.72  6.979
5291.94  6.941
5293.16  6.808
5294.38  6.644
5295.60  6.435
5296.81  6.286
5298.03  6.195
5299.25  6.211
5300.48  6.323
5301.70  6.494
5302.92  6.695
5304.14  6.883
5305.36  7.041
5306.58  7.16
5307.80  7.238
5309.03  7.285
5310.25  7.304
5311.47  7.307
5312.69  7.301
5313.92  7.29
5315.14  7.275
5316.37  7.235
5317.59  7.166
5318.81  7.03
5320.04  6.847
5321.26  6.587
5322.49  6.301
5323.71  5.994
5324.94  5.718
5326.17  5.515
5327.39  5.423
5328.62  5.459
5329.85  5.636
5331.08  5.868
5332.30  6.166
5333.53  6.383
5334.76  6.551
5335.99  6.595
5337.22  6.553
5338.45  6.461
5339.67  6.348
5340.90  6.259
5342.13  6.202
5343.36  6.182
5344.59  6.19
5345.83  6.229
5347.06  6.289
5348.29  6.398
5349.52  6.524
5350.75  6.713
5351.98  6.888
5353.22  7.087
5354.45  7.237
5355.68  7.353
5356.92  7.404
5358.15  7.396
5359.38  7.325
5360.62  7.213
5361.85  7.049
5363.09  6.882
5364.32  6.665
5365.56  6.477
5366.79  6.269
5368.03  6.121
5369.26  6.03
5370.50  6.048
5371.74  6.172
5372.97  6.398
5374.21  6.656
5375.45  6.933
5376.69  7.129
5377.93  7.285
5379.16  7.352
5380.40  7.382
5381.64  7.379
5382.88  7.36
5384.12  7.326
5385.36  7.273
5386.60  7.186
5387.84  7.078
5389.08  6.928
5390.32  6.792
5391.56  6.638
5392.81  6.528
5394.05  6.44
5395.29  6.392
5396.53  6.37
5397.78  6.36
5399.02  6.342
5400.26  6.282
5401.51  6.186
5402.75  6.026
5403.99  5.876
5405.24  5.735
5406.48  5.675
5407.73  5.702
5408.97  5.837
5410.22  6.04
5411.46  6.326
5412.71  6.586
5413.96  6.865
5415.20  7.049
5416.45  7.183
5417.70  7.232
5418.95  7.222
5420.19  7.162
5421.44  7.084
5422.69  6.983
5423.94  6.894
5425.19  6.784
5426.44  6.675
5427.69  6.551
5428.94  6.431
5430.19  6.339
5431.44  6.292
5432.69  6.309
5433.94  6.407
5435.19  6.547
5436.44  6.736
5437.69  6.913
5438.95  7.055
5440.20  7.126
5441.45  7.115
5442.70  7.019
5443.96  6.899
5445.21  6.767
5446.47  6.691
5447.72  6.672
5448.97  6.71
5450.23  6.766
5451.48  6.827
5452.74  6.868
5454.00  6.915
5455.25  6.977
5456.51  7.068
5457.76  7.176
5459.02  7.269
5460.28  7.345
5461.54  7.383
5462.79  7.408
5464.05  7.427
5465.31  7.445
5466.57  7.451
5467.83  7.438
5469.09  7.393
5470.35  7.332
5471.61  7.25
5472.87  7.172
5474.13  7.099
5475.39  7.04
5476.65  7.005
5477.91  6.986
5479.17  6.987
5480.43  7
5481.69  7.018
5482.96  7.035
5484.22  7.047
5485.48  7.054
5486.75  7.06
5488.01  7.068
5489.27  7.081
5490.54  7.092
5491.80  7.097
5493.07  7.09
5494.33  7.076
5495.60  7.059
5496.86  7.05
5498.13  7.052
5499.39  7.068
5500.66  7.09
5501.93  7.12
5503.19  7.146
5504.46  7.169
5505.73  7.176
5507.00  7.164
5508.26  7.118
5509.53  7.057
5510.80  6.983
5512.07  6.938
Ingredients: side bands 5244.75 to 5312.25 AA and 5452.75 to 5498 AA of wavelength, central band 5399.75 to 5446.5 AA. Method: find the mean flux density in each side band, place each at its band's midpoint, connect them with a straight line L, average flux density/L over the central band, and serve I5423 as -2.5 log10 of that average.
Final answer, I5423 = 0.05 mag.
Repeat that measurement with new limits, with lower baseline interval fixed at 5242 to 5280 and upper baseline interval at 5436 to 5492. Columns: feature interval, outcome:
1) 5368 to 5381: -0.03 mag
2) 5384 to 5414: 0.04 mag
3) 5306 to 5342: -0.06 mag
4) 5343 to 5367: -0.07 mag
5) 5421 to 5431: 0.02 mag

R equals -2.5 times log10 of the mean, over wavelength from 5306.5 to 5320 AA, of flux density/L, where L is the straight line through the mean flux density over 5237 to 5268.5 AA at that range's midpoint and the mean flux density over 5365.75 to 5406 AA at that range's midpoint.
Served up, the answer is -0.15 mag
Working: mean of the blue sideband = 6.03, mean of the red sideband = 6.63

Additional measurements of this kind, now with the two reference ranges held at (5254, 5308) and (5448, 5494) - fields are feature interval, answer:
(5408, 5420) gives 0.02 mag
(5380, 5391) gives -0.08 mag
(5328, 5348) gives 0.03 mag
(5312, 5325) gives -0.09 mag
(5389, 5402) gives 0.04 mag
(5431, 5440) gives 0.05 mag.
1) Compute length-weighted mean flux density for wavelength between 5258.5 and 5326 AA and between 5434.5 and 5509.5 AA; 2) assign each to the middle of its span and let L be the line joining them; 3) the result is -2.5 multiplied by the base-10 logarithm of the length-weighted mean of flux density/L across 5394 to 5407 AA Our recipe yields 0.10 mag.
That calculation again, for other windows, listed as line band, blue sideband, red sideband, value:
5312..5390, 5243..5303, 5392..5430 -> -0.06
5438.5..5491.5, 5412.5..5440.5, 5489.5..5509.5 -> -0.02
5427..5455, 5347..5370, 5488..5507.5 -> 0.04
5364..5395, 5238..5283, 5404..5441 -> -0.06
